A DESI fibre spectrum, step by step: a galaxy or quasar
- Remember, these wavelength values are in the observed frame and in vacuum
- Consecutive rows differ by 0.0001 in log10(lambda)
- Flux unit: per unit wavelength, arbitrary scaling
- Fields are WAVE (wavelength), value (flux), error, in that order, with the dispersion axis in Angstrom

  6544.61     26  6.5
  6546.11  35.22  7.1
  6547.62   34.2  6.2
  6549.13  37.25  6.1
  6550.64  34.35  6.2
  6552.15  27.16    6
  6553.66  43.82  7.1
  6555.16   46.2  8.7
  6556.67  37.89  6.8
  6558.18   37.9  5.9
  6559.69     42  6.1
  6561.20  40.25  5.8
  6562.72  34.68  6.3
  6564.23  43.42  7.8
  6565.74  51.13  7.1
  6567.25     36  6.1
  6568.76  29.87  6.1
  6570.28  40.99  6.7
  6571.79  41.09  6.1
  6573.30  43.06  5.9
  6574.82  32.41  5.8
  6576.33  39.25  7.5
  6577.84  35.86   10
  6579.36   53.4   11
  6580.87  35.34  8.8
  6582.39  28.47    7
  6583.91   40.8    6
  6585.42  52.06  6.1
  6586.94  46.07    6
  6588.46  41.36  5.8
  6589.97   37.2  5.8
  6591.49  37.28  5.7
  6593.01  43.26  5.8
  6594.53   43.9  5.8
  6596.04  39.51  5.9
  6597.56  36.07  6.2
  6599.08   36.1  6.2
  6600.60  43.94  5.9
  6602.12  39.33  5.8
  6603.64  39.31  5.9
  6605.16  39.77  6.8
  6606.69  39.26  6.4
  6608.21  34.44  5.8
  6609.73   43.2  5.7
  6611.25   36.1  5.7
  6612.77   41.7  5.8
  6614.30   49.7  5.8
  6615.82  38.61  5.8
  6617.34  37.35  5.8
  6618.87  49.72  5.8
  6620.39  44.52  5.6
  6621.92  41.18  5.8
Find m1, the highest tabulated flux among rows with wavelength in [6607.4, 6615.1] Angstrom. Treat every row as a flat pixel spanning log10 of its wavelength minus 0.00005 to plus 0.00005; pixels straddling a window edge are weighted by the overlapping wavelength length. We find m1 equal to 49.7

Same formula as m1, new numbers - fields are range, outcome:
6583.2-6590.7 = 52.06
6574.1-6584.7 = 53.4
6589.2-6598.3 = 43.9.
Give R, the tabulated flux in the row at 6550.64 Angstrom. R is 34.35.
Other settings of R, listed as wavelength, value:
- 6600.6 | 43.94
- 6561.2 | 40.25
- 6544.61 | 26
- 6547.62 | 34.2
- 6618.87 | 49.72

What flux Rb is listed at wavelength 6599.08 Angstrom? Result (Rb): 36.1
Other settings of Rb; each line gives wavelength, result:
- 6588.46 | 41.36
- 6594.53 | 43.9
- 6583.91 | 40.8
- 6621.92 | 41.18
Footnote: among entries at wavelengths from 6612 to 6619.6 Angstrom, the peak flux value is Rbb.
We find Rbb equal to 49.72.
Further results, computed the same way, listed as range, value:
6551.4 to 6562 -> 46.2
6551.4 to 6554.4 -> 43.82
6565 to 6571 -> 51.13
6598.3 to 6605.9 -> 43.94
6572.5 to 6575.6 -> 43.06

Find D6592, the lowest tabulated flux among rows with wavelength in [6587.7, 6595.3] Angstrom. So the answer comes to 37.2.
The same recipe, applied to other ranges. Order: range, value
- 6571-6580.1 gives 32.41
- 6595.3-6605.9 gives 36.07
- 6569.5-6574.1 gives 40.99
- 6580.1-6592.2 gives 28.47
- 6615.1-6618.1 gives 37.35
